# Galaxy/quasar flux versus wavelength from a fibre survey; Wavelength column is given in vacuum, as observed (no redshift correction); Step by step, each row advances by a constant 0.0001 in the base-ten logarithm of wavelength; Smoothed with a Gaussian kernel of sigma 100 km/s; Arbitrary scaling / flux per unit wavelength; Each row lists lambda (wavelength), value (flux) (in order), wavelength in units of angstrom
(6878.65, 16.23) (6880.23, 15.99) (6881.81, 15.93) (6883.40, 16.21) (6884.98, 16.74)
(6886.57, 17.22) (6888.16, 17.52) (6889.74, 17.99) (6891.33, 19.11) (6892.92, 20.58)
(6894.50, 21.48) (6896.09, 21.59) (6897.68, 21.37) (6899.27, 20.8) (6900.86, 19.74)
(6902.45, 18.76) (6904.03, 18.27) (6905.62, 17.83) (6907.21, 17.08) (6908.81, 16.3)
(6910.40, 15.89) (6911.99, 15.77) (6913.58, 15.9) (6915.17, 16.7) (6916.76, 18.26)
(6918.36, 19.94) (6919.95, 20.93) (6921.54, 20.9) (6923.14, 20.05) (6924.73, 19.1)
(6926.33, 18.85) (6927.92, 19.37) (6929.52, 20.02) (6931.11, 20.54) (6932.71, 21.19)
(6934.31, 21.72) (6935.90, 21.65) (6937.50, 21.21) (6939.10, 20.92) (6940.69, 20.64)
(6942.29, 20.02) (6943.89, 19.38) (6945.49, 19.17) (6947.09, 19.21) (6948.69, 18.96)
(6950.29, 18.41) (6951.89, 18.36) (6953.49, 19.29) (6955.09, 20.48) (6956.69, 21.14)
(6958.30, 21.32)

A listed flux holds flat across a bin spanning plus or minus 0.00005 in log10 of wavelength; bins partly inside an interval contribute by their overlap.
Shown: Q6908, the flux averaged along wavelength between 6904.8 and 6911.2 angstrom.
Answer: 16.8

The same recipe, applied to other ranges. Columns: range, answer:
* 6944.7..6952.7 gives 18.8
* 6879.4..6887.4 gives 16.4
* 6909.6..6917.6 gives 16.5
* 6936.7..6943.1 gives 20.7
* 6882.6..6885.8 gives 16.5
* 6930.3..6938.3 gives 21.3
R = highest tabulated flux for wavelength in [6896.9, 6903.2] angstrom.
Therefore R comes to 21.37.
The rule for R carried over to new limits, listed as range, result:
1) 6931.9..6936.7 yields 21.72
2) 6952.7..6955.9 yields 20.48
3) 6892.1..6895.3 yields 21.48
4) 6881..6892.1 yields 19.11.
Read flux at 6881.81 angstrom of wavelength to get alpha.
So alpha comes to 15.93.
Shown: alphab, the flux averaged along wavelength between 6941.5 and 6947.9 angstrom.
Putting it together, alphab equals 19.4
